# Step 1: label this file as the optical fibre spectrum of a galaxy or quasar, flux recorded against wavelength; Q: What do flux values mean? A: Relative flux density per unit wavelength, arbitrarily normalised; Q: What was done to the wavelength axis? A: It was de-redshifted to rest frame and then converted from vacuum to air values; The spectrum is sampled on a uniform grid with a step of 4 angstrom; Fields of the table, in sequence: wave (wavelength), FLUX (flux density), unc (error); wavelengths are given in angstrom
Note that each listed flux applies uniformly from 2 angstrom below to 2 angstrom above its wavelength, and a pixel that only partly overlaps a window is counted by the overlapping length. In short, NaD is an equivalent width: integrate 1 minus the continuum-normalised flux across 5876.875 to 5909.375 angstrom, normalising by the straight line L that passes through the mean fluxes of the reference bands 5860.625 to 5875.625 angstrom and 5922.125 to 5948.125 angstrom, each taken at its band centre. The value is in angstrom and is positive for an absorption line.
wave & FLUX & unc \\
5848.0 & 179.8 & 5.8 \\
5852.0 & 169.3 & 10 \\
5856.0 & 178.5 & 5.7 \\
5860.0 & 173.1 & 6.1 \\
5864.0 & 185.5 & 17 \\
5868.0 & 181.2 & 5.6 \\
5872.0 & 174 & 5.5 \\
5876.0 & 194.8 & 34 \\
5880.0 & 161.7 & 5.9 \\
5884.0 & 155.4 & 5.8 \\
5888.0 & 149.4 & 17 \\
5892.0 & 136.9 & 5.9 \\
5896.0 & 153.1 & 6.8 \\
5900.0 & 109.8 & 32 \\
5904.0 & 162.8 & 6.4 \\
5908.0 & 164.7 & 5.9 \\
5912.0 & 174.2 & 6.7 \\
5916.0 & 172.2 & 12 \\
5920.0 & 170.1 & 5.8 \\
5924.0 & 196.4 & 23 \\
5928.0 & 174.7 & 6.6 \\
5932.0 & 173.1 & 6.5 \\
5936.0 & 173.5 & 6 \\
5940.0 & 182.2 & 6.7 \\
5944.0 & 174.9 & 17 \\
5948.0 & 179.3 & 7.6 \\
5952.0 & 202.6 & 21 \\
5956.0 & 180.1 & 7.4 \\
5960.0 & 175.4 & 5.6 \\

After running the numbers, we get 5.4 angstrom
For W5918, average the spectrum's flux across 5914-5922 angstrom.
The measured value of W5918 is 171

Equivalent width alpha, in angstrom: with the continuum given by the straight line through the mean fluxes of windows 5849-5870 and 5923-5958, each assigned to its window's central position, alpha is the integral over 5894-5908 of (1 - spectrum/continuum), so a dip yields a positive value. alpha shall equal 2.7 angstrom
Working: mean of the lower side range 178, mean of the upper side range 181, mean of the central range 145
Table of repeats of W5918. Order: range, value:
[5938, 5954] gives 185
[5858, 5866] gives 179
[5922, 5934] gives 181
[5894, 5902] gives 131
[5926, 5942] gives 176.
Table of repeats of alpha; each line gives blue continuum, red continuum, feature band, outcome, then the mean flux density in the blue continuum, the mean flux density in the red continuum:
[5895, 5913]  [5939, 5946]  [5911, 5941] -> -1.9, 152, 178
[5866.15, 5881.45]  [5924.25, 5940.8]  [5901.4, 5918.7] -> 1.1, 178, 178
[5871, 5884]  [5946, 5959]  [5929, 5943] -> 0.6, 174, 186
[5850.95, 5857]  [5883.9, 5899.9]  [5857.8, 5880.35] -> -2.5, 174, 143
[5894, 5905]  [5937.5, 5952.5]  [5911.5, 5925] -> -1.7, 140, 183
